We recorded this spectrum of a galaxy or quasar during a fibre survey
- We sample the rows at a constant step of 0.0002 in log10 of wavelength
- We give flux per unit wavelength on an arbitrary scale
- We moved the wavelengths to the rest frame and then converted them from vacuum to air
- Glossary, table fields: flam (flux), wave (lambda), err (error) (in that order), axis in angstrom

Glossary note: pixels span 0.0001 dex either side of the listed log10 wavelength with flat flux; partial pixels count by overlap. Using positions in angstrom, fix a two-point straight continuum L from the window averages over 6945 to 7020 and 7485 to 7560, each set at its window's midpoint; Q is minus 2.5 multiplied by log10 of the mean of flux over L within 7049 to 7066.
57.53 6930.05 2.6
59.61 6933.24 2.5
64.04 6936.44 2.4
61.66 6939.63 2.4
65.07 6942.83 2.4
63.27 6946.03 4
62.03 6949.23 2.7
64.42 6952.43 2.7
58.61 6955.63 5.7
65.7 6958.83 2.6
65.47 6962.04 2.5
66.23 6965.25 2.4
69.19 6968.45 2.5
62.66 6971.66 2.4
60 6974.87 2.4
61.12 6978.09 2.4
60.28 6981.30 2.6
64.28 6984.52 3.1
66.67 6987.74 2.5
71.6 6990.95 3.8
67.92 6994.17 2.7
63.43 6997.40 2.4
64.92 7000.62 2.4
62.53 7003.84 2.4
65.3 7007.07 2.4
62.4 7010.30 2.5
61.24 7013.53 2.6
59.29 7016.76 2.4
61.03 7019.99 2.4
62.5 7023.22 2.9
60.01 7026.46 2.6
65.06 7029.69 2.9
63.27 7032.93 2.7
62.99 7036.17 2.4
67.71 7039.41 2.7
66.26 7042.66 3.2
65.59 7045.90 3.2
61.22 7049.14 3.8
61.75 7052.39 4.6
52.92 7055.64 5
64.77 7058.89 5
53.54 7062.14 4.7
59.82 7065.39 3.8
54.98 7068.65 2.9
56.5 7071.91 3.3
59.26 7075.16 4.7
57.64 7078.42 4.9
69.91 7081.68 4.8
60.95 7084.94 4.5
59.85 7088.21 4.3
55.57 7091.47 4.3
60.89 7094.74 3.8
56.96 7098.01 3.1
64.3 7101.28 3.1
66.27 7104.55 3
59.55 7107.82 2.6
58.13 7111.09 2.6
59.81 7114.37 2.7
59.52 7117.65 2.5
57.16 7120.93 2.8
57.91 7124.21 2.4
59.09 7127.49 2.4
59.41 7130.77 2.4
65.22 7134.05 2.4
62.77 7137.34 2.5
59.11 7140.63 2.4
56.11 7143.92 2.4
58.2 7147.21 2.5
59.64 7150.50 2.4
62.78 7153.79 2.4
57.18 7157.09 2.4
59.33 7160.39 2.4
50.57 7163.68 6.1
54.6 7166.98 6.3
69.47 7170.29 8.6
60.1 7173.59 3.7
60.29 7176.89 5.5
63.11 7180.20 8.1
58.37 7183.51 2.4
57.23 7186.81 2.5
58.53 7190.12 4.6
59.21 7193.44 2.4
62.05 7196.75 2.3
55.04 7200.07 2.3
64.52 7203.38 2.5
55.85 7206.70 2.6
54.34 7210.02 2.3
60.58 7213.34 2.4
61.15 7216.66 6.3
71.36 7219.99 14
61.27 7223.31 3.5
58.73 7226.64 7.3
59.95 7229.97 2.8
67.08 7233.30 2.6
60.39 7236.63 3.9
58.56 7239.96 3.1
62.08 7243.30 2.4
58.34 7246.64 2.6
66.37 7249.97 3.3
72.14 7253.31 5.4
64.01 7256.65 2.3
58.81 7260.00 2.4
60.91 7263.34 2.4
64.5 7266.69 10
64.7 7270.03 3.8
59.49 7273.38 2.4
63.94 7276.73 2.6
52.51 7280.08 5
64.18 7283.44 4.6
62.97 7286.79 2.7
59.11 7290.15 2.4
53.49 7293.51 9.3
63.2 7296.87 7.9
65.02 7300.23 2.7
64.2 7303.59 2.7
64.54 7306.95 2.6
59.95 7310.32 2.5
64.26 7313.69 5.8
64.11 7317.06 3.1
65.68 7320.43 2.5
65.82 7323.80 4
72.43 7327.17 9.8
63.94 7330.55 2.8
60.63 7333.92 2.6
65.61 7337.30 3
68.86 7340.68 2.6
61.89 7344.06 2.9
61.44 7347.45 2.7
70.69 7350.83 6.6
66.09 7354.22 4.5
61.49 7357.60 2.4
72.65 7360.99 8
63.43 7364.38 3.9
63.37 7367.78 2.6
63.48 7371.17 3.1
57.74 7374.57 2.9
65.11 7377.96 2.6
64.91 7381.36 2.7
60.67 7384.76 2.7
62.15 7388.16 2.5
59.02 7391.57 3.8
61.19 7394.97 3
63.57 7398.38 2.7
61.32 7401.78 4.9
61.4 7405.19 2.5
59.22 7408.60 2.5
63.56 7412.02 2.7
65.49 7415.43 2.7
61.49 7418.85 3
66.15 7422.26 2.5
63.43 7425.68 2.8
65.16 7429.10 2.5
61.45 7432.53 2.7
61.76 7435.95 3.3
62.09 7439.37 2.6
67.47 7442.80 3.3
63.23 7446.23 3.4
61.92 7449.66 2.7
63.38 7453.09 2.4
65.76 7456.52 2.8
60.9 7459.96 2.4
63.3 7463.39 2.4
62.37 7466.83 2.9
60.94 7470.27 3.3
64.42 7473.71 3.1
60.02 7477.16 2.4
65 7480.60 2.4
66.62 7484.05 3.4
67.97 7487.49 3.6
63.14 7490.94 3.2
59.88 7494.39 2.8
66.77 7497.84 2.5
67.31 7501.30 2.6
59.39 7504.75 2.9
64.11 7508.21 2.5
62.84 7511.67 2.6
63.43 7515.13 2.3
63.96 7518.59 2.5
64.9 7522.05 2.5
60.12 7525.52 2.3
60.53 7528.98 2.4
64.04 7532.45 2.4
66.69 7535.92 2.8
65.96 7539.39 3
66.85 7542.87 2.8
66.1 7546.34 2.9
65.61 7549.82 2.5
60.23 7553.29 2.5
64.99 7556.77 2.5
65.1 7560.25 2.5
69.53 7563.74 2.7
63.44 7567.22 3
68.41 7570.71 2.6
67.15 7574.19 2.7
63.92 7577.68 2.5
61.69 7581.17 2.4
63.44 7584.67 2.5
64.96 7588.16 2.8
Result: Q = 0.09 mag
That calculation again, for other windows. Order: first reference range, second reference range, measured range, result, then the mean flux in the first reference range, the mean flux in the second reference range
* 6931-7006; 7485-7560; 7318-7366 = -0.03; 63.9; 64.1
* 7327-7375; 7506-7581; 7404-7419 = 0.04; 64.9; 64.6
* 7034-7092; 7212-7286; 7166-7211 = 0.04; 60.7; 62.3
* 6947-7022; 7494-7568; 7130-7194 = 0.08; 63.7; 64.3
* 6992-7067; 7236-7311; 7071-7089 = 0.03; 62.5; 61.9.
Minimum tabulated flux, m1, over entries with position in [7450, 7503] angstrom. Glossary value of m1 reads 59.88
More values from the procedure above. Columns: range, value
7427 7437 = 61.45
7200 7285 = 52.51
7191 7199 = 59.21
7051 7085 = 52.92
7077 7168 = 50.57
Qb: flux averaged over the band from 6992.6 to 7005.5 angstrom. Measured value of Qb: 64.7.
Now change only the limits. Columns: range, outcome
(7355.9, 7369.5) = 65.2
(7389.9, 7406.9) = 61.3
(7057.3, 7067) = 59.4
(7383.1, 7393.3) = 60.6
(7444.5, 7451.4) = 62.6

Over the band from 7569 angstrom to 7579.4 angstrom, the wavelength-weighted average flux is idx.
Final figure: 66.5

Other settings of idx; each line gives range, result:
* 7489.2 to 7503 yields 64.3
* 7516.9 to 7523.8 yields 64.4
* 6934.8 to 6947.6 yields 63.5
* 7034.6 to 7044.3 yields 65.7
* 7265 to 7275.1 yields 62.9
